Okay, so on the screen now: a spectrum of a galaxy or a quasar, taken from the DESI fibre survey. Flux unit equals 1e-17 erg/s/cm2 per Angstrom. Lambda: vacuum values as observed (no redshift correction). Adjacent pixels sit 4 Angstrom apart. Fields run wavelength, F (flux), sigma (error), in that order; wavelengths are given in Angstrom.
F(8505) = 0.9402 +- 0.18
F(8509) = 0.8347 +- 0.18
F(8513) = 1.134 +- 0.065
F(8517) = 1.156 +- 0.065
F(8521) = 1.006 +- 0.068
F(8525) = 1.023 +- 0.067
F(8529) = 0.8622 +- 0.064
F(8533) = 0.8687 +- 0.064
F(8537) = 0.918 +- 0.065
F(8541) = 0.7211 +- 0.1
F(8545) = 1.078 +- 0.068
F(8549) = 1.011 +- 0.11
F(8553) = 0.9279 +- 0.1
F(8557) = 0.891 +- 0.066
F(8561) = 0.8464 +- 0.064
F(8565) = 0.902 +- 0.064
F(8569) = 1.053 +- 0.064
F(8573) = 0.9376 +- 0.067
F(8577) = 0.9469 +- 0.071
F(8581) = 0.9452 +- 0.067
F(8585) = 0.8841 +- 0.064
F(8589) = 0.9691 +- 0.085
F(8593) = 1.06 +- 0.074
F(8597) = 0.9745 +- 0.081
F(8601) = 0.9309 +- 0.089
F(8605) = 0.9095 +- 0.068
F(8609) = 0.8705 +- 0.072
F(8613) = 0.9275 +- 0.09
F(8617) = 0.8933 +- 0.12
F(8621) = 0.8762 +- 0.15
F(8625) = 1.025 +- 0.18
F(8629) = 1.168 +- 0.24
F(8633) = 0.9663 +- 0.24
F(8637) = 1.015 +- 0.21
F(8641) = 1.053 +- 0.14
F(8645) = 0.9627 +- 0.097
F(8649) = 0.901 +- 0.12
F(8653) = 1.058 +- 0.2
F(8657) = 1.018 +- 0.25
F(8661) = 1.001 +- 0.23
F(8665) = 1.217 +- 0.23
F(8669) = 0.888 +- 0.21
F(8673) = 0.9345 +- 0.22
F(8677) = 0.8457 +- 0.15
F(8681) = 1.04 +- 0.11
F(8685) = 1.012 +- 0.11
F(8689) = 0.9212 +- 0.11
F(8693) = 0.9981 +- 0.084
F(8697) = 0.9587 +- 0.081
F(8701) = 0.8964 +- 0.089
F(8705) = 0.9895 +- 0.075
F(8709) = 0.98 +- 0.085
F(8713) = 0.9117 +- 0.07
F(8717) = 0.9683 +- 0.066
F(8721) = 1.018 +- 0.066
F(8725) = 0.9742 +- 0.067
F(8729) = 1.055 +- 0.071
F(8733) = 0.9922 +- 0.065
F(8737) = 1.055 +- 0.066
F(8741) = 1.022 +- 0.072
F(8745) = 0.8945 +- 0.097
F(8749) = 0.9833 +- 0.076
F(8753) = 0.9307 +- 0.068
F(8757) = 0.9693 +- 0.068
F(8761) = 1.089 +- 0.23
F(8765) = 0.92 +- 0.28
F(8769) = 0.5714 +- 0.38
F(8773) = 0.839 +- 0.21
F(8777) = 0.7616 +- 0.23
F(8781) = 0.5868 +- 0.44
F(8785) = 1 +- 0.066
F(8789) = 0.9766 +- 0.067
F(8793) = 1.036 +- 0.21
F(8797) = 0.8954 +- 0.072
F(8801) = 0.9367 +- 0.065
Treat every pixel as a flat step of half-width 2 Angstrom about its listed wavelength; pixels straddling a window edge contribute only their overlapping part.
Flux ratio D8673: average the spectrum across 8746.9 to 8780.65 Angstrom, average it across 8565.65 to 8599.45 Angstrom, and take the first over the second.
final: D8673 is 0.9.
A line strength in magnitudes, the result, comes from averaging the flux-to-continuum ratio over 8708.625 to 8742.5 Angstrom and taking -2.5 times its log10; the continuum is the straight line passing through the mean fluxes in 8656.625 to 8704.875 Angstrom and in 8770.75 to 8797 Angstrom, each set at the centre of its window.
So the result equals -0.08 mag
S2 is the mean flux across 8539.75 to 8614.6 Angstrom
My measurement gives 0.938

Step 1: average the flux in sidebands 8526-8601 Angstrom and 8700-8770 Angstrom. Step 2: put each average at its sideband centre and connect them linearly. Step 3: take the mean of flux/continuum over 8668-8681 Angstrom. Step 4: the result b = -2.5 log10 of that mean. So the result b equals 0.05 mag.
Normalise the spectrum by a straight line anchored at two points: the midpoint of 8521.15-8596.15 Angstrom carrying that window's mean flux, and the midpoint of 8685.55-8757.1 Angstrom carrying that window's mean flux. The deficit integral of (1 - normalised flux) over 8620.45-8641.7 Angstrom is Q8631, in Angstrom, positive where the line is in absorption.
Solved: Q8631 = -1.6 Angstrom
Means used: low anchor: 0.938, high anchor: 0.974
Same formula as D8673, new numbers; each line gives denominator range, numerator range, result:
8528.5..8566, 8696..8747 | 1.08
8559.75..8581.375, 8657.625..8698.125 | 1.04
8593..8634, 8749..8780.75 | 0.90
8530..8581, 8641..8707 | 1.06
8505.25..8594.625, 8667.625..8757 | 1.02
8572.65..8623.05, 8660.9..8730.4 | 1.05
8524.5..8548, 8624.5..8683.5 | 1.11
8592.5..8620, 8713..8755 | 1.06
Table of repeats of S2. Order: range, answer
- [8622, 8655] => 1.01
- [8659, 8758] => 0.978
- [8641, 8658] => 0.991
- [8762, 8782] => 0.761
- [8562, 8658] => 0.967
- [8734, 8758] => 0.977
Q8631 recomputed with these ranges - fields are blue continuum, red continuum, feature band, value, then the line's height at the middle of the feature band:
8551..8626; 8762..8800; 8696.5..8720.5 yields -1.95 Angstrom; 0.883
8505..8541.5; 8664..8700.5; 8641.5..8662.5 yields -0.55 Angstrom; 0.967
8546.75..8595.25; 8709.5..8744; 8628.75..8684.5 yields -1.46 Angstrom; 0.974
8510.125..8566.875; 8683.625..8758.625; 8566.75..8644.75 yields -0.66 Angstrom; 0.96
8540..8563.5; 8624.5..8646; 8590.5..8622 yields 1.97 Angstrom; 0.995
